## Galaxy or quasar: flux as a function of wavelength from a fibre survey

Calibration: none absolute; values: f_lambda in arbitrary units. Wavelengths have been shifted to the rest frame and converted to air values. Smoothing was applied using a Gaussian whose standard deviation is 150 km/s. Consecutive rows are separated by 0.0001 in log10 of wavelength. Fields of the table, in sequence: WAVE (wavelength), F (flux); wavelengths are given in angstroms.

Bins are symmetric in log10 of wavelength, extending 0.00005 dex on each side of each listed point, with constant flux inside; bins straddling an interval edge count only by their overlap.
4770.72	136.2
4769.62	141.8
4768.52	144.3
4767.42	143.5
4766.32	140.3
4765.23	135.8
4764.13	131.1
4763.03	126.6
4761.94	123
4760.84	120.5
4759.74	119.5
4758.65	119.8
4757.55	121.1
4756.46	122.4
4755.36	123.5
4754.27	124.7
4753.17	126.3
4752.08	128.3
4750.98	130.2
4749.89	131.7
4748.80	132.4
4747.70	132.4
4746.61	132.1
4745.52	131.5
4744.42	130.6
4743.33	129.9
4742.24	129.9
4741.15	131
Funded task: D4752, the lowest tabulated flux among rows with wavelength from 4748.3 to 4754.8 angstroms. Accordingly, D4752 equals 124.7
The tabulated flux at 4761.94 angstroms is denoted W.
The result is 123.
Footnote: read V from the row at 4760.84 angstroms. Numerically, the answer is 120.5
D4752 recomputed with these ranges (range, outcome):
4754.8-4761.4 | 119.5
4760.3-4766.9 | 120.5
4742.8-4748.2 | 129.9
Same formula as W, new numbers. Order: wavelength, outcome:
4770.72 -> 136.2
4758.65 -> 119.8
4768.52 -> 144.3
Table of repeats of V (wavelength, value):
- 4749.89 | 131.7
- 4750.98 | 130.2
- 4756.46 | 122.4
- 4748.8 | 132.4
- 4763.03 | 126.6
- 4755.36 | 123.5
